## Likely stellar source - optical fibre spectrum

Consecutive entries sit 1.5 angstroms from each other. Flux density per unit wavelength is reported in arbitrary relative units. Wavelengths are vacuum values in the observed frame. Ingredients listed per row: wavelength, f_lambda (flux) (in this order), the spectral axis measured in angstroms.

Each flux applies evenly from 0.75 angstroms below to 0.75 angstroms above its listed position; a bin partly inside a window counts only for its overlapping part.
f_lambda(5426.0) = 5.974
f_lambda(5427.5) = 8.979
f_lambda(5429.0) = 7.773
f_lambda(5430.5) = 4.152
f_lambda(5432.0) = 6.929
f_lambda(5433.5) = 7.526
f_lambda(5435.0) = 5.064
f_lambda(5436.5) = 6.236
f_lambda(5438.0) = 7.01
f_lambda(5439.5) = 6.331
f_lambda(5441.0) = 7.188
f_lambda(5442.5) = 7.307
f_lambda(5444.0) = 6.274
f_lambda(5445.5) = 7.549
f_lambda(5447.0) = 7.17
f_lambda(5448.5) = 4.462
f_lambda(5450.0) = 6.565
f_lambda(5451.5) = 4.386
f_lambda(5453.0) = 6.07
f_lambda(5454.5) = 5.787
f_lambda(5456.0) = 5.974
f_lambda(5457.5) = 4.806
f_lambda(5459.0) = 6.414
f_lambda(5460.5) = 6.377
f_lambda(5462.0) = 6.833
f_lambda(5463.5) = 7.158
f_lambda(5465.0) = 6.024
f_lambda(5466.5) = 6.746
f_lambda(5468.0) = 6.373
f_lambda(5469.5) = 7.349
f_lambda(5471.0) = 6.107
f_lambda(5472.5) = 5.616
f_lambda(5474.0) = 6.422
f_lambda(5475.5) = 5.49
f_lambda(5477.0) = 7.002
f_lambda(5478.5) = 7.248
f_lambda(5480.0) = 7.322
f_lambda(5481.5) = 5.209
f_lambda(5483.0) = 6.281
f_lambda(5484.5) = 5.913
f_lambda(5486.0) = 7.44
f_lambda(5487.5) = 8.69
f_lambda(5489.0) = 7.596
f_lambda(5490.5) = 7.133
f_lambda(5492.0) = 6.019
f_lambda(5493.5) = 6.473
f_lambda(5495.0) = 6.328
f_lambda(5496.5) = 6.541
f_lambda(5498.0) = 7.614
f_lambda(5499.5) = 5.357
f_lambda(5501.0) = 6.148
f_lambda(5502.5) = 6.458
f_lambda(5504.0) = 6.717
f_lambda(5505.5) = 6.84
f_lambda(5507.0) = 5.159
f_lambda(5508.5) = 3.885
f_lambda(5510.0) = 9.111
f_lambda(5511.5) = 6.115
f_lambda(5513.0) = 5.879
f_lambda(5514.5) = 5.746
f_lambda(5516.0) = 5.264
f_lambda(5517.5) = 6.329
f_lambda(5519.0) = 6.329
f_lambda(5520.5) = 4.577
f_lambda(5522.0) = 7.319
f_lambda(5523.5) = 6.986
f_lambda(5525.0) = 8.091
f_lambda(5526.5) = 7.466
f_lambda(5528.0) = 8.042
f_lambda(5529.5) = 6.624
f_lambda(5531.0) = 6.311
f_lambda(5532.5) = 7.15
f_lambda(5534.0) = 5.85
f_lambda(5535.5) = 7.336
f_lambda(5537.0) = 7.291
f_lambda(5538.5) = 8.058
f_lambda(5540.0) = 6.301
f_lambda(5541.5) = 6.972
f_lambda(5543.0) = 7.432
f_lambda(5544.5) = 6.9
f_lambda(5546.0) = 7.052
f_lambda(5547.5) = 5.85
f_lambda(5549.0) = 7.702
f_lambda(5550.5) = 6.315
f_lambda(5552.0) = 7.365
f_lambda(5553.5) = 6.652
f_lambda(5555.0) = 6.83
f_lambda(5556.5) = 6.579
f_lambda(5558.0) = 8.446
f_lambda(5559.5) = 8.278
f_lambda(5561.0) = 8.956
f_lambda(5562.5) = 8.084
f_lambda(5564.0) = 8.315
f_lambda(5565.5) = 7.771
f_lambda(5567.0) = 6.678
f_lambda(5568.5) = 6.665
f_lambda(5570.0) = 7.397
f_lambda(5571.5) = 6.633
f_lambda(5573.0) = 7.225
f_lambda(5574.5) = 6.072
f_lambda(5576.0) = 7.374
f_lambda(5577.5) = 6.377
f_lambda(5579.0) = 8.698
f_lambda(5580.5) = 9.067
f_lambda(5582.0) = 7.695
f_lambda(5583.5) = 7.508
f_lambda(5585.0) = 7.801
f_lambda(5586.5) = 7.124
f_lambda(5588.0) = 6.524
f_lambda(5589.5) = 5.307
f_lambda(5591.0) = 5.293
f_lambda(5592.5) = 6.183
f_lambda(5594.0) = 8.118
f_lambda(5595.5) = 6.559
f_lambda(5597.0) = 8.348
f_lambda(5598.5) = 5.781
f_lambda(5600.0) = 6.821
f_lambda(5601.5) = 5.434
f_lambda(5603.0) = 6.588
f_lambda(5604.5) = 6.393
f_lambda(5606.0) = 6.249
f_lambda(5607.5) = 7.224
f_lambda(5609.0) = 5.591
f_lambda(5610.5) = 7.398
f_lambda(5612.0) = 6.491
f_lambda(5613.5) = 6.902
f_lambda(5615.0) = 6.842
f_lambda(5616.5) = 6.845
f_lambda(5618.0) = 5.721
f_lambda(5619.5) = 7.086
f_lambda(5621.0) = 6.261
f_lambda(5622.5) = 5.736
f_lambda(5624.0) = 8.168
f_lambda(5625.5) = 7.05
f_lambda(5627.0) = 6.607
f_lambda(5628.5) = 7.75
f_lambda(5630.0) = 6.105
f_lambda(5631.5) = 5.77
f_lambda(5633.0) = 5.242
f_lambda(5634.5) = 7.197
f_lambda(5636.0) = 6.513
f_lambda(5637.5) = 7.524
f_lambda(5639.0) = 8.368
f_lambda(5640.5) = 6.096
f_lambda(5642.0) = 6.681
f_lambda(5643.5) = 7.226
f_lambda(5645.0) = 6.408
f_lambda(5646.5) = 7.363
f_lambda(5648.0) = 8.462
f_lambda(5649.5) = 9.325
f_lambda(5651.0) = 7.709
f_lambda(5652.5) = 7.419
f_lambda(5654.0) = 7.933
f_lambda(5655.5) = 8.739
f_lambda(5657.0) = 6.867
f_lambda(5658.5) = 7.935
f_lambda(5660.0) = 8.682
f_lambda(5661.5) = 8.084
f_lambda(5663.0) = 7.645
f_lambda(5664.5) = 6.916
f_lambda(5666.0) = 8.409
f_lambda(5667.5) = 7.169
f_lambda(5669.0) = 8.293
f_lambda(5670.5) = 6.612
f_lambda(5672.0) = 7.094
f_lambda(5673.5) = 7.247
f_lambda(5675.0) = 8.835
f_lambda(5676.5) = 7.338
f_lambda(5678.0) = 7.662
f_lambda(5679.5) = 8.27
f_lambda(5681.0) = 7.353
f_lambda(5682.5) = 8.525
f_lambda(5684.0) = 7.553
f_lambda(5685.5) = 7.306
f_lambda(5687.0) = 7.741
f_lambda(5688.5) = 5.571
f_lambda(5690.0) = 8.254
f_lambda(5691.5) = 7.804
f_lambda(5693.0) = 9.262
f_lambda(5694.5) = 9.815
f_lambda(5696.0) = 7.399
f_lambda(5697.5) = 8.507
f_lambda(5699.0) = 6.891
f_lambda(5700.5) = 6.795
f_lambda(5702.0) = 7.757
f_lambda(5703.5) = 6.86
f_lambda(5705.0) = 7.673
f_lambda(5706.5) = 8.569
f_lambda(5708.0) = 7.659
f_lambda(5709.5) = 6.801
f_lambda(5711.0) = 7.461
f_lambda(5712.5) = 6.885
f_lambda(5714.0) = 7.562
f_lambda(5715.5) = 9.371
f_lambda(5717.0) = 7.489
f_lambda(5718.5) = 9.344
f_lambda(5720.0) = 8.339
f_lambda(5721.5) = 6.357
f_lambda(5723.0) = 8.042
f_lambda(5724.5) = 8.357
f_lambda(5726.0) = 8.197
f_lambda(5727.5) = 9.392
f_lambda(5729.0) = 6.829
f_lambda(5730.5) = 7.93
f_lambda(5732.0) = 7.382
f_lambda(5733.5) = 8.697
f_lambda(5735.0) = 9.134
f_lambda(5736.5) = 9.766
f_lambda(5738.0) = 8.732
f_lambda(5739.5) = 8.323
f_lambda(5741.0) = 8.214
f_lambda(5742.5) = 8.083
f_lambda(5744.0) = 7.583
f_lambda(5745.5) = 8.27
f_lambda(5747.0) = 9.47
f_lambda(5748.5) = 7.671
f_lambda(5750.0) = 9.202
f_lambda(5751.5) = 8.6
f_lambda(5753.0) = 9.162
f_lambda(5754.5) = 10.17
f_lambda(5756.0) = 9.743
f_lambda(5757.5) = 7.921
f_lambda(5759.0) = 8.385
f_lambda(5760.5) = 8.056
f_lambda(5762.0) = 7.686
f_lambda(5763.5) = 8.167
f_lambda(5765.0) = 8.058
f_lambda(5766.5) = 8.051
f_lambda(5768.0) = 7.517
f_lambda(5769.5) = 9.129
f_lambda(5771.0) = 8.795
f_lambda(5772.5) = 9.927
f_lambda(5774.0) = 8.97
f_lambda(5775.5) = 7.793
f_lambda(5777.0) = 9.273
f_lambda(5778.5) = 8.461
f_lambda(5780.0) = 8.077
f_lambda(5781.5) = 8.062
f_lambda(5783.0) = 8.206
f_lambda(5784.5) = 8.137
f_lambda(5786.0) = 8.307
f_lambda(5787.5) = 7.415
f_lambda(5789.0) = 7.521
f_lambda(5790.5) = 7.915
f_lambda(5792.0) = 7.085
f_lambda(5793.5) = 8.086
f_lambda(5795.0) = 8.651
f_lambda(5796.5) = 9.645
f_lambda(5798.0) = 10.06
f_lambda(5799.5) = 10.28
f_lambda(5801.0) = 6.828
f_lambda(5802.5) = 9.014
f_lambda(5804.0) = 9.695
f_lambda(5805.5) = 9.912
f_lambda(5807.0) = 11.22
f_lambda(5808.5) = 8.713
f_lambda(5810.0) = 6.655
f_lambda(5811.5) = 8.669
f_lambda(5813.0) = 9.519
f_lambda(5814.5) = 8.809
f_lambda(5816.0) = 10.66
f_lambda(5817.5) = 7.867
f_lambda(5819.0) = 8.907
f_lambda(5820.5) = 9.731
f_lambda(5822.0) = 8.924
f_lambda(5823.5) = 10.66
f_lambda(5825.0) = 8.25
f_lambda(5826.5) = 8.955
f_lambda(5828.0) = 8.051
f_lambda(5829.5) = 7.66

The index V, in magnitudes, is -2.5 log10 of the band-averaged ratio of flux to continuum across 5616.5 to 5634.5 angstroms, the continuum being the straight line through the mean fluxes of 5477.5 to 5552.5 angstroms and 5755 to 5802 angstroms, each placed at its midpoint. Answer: 0.13 mag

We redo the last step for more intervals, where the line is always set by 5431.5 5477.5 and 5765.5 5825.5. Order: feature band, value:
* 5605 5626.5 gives 0.12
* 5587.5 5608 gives 0.14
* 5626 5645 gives 0.13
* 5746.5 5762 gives -0.04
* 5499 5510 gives 0.11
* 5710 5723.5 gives 0.04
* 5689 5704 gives 0.02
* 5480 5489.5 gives -0.05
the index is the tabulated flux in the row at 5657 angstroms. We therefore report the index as 6.867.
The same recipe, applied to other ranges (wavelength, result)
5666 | 8.409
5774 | 8.97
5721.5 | 6.357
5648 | 8.462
